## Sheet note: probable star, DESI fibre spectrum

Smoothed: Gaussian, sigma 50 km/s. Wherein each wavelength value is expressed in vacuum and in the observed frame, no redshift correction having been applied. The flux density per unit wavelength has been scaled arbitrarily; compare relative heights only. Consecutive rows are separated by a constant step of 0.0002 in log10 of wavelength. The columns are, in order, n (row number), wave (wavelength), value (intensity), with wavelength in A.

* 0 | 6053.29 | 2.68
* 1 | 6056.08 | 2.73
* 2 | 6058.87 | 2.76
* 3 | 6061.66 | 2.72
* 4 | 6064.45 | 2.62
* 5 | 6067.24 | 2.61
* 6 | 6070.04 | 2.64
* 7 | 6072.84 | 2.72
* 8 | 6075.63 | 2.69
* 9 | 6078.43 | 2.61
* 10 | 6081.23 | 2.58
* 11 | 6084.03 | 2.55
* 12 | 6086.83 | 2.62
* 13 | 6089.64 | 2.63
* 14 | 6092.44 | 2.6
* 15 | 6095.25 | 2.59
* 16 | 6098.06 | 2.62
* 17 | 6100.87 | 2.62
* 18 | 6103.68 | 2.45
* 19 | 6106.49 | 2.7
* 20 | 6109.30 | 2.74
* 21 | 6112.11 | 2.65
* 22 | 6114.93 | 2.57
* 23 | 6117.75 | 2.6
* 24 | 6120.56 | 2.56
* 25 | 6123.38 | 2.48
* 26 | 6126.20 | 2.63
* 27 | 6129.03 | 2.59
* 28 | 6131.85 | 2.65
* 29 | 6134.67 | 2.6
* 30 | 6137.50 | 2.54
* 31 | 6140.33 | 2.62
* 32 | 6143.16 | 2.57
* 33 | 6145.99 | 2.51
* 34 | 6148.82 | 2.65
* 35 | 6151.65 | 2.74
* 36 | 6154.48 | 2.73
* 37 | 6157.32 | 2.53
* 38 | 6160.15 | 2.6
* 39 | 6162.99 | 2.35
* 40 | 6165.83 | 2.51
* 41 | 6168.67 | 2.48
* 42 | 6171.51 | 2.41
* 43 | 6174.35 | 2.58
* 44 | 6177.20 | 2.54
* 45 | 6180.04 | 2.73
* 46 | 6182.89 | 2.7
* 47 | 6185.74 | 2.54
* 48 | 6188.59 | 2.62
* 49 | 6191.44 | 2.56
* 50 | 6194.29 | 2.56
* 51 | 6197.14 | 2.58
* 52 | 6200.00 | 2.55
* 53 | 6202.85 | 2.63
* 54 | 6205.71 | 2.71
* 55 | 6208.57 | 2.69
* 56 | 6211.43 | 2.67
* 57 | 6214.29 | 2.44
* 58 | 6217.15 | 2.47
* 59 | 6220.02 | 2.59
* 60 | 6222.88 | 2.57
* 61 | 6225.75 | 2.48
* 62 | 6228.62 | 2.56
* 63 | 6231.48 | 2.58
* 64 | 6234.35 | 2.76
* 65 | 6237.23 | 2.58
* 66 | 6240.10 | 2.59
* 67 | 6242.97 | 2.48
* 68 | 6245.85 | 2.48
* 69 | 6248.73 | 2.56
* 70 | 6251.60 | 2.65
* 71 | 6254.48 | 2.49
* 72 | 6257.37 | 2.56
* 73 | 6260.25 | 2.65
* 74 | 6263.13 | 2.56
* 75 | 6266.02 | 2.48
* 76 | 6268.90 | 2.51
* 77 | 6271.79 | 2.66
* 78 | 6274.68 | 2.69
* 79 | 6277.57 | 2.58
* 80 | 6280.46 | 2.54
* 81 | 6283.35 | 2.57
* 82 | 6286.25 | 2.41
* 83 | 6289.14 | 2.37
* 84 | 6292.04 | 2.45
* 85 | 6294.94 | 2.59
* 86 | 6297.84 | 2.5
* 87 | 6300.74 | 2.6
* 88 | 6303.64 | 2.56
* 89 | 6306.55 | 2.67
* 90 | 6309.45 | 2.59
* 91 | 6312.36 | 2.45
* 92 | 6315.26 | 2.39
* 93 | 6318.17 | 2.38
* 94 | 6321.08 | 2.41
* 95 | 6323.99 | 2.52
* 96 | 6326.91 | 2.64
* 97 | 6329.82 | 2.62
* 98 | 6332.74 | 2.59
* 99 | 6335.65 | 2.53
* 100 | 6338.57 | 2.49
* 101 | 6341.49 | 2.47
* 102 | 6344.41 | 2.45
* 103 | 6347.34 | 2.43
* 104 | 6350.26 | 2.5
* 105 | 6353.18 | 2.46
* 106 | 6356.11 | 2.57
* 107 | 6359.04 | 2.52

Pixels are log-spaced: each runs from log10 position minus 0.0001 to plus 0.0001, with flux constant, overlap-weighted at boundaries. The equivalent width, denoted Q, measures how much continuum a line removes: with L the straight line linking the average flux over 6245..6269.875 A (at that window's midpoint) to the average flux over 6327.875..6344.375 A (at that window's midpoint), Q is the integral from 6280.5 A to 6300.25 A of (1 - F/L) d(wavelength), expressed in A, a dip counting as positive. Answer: 0.4 A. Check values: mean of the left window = 2.55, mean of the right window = 2.54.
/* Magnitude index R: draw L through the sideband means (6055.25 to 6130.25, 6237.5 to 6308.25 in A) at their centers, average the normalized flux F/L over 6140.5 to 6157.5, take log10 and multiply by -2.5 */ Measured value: -0.01 mag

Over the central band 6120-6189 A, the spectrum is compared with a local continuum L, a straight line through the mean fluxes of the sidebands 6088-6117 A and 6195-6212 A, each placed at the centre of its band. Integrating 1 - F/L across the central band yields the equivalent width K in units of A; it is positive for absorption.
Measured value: 1.23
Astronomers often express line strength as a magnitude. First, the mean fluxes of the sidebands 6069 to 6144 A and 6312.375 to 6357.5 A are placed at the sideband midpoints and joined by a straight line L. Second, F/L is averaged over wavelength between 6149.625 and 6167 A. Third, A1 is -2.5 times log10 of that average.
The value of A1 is 0.001 mag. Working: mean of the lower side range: 2.61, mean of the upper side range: 2.5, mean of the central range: 2.58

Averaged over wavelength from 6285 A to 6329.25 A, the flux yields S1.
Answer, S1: 2.51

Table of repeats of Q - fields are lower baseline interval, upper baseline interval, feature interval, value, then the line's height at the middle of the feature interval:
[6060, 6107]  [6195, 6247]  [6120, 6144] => 0.21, 2.61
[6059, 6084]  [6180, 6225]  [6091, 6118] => 0.21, 2.64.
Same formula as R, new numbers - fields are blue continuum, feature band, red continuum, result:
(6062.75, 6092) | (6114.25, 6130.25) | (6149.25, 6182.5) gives 0.01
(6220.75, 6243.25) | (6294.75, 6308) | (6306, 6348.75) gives -0.02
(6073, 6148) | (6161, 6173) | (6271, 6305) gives 0.06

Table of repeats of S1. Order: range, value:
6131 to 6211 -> 2.59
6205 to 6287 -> 2.57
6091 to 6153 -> 2.6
